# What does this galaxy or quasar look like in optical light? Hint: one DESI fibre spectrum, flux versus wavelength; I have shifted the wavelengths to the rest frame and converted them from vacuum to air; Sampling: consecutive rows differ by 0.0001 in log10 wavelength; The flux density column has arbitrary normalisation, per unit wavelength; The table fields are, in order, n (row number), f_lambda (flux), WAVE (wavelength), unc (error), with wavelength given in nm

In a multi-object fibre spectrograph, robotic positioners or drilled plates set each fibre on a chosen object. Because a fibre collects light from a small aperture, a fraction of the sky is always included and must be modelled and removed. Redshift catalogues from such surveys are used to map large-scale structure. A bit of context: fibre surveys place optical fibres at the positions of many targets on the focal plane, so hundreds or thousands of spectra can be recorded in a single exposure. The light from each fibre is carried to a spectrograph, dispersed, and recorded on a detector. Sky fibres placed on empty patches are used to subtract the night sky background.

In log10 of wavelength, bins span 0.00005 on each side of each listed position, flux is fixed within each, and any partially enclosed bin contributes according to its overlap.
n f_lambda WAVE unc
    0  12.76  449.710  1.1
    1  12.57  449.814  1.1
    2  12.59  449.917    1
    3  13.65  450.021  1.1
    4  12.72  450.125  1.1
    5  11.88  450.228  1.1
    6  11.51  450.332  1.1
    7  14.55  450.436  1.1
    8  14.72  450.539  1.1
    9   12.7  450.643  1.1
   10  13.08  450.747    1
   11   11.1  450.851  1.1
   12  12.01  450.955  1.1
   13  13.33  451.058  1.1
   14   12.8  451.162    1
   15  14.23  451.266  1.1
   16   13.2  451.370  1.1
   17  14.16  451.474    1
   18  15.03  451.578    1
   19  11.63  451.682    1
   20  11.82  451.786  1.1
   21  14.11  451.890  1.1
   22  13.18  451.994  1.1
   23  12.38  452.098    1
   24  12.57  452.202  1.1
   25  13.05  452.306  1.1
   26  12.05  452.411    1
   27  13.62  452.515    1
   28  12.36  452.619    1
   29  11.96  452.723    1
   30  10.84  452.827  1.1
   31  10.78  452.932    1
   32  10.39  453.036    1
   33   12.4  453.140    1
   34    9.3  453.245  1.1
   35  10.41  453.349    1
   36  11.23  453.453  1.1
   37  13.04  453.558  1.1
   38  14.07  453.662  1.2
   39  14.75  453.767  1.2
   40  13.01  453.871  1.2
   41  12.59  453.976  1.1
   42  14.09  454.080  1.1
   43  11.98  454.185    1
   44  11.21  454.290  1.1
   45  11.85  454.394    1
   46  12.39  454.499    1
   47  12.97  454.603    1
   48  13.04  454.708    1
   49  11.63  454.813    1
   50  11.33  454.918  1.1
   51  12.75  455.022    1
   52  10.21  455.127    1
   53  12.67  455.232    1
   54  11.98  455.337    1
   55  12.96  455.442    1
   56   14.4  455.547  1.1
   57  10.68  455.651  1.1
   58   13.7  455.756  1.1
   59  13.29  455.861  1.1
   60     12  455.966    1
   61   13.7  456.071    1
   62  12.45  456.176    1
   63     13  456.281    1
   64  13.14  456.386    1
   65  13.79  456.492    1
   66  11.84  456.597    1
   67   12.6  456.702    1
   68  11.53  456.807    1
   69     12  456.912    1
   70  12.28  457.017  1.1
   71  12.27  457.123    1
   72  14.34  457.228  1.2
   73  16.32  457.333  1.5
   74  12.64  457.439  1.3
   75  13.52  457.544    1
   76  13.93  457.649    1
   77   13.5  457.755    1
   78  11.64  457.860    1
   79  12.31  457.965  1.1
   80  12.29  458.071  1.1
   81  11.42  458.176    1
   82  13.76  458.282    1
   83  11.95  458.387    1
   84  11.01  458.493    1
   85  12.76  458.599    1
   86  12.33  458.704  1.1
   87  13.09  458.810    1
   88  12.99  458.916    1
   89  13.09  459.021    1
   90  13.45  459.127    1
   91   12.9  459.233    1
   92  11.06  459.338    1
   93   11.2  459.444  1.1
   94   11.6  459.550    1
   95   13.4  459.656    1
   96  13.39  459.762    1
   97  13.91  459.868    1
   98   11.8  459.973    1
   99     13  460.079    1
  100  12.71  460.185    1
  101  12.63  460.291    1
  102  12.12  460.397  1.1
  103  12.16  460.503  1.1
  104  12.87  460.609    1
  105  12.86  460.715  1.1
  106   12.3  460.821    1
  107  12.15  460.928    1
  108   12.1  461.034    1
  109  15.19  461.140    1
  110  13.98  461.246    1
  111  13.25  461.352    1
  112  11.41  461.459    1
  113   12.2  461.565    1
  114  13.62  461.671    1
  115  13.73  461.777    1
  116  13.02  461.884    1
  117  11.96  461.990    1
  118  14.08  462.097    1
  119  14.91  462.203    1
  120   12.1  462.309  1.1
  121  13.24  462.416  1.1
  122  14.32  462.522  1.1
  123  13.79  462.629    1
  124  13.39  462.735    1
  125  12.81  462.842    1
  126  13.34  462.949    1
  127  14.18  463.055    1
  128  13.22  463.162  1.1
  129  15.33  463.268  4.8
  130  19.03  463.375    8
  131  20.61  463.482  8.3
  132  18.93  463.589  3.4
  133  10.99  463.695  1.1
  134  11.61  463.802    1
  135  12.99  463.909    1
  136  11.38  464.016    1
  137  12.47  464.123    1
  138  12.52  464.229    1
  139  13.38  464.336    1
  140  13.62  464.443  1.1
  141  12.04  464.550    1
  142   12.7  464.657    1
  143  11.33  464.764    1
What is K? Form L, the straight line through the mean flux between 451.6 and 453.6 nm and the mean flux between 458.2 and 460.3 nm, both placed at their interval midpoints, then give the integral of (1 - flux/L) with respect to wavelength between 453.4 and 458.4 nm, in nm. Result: -0.175 nm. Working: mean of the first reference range 12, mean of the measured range 12.7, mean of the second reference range 12.6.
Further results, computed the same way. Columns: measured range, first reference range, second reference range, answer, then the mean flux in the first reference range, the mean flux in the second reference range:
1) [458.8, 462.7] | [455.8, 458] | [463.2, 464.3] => 0.27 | 13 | 14.6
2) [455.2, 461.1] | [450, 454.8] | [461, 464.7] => 0.21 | 12.6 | 13.7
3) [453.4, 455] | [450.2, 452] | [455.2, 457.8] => 0.05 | 13.1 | 13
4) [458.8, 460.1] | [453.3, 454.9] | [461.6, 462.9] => 0.04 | 12.5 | 13.4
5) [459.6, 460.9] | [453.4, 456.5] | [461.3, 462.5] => 0.02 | 12.6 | 13.1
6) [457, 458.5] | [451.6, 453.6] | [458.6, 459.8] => -0.06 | 12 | 12.6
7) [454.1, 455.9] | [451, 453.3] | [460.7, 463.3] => 0.06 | 12.5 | 13.3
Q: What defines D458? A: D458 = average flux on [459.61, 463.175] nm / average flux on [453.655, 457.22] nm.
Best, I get 1.04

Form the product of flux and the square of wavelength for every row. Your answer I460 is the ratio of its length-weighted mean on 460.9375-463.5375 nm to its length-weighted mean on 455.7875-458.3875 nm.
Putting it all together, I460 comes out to 1.1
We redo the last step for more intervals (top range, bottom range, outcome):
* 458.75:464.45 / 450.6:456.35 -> 1.10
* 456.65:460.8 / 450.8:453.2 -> 1.04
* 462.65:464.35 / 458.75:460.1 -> 1.14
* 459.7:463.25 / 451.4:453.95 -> 1.10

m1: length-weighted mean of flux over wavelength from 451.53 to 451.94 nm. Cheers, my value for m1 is 13.1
